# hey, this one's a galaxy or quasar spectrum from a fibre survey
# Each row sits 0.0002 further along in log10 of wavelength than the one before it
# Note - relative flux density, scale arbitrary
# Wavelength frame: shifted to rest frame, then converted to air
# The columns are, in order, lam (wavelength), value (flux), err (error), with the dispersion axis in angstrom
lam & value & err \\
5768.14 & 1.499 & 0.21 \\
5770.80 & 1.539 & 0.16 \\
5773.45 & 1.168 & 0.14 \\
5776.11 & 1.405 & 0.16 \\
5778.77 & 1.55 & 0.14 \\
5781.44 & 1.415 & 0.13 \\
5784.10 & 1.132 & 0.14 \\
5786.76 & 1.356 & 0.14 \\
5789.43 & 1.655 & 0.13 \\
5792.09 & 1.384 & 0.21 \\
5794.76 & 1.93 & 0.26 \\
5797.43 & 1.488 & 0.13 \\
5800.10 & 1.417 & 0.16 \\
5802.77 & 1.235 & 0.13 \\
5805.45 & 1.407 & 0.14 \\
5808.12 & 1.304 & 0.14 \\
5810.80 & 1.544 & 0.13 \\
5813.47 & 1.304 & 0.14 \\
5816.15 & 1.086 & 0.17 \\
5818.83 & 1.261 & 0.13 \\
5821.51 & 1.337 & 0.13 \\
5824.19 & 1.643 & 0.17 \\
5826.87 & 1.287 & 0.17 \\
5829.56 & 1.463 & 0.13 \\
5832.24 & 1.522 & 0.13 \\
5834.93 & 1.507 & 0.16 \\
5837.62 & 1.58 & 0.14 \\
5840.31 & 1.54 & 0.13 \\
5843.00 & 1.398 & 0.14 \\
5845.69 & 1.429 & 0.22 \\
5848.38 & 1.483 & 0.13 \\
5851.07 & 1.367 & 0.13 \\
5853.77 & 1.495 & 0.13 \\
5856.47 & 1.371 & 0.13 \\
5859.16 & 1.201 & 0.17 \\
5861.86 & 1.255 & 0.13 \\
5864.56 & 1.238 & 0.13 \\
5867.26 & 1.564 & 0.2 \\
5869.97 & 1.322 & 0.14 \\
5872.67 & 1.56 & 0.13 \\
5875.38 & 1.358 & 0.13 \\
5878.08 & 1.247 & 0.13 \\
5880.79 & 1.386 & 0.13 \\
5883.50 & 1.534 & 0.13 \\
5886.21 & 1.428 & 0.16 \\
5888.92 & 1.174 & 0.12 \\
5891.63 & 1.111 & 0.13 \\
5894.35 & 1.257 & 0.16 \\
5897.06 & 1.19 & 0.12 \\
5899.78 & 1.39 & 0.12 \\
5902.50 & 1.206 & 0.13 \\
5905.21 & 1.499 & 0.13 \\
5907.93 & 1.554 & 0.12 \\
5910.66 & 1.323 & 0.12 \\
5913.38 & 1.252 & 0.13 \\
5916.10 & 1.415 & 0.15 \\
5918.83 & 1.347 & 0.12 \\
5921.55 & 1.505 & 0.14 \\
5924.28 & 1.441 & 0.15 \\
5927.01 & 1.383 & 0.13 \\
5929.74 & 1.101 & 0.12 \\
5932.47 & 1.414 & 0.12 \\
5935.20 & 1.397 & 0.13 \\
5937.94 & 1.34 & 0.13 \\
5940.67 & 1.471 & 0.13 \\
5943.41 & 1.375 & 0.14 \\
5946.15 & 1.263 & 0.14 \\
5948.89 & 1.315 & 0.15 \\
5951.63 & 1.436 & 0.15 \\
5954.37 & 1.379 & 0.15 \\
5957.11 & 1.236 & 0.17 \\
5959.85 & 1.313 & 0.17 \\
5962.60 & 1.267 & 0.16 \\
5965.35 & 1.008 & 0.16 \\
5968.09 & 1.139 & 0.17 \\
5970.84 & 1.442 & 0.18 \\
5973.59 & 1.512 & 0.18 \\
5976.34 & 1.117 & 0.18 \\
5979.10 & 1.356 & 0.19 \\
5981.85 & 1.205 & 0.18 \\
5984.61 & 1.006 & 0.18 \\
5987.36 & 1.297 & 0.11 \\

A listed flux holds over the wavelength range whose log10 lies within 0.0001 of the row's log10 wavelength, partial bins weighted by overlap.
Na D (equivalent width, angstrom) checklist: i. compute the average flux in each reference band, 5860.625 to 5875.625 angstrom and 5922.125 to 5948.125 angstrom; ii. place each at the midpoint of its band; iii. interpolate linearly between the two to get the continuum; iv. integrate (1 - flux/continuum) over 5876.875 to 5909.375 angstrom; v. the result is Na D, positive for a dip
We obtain 1.01 angstrom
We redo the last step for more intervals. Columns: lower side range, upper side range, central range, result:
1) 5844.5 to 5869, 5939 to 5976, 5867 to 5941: -0.6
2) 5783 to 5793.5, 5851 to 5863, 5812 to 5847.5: -1.5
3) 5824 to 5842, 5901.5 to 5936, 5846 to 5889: 1.9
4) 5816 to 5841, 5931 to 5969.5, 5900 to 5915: -0.2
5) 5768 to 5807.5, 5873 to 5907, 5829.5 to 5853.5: -1.8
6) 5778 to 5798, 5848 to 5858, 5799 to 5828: 2.2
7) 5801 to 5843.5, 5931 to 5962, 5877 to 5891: 0.4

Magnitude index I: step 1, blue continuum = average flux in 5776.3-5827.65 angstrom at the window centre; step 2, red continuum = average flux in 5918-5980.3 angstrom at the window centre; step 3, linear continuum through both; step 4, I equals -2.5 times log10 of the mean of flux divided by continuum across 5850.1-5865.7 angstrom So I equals 0.046 mag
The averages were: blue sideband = 1.41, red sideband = 1.33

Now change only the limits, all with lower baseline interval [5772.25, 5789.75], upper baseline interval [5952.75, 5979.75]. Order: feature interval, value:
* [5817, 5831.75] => -0.038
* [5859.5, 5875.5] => -0.038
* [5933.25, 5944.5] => -0.087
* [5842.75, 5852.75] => -0.070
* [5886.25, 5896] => 0.085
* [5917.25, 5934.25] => -0.057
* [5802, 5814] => -0.011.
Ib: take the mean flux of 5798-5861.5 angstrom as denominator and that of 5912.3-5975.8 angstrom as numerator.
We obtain 1.0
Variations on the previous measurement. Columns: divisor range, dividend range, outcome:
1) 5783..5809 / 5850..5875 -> 0.96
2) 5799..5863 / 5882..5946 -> 0.97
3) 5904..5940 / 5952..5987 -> 0.91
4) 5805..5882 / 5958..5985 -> 0.89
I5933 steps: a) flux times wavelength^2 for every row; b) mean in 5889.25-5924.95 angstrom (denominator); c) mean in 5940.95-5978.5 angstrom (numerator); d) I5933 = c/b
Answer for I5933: 0.99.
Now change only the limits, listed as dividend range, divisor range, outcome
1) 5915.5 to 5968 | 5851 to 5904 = 1.02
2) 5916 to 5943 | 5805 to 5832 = 1.05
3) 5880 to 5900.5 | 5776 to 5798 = 0.91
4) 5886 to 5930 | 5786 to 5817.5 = 0.97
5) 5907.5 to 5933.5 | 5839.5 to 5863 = 1.01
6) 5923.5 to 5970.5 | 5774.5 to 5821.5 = 0.99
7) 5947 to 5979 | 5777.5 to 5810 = 0.95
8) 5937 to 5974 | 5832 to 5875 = 0.96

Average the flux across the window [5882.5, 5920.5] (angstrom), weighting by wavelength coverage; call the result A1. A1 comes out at 1.33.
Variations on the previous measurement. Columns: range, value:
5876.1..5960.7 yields 1.35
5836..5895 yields 1.38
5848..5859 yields 1.4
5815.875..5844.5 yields 1.43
